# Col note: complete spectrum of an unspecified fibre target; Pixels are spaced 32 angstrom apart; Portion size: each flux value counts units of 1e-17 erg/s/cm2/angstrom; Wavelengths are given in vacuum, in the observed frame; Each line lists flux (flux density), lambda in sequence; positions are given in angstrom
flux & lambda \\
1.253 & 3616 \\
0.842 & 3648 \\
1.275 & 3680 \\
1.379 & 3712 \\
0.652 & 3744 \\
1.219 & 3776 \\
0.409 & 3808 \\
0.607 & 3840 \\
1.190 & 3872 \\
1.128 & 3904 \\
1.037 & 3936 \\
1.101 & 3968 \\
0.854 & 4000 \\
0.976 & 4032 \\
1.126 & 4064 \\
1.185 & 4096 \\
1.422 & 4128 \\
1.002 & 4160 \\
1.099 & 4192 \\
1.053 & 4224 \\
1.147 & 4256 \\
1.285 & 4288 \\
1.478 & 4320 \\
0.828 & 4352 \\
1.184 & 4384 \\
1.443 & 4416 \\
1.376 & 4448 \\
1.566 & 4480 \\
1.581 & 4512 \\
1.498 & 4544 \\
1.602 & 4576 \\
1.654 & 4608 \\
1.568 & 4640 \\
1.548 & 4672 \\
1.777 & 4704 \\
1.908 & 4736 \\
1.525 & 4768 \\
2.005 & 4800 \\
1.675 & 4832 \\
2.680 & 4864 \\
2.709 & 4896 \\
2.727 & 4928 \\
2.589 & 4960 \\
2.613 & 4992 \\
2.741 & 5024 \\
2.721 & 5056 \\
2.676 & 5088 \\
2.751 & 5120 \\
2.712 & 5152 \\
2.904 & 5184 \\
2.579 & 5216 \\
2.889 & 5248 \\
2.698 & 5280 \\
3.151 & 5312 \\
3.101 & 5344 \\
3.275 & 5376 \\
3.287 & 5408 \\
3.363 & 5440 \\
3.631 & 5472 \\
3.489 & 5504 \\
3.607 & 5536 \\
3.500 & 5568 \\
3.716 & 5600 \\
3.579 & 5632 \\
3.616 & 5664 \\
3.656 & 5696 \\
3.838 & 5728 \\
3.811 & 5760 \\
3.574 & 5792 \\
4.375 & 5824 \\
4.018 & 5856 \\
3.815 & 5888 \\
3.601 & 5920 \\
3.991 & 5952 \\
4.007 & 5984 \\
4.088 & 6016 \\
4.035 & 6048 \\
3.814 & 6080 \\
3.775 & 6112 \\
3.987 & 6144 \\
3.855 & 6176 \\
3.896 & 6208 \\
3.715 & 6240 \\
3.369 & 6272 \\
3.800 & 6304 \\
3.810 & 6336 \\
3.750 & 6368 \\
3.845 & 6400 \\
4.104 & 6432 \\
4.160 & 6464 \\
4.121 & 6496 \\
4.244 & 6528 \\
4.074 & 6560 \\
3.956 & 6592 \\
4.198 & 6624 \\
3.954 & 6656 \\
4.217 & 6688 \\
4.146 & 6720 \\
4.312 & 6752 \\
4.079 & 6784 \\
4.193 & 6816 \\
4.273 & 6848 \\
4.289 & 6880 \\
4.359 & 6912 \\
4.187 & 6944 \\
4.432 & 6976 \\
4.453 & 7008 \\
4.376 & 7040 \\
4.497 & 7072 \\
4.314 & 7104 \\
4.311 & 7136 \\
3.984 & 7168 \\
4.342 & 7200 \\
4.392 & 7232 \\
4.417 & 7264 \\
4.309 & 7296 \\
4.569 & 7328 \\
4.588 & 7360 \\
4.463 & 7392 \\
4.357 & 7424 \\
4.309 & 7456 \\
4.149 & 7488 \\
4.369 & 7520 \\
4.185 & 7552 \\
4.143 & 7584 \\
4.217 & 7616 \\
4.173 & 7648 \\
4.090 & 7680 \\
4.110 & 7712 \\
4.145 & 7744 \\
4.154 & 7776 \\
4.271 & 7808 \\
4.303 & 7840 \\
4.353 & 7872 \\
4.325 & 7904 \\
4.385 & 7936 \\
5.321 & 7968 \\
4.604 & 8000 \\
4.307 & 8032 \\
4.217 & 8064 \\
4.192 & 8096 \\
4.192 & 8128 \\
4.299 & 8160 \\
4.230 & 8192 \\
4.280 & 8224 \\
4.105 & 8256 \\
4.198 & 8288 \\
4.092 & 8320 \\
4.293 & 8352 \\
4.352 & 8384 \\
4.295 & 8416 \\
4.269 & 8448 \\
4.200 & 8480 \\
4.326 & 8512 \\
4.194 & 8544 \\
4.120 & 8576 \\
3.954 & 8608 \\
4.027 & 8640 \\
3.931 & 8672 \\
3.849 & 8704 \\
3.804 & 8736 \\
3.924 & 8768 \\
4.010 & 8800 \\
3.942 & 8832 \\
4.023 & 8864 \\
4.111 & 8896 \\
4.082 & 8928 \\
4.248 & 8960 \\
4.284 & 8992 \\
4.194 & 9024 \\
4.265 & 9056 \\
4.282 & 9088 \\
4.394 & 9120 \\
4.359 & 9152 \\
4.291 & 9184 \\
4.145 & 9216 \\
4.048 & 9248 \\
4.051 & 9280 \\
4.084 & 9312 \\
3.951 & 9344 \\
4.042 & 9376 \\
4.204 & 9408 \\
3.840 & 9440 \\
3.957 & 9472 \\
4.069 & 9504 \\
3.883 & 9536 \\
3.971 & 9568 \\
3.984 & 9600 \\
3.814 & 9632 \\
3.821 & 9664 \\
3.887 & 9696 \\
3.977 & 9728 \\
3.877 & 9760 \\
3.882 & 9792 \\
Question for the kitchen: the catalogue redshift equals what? 0.215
